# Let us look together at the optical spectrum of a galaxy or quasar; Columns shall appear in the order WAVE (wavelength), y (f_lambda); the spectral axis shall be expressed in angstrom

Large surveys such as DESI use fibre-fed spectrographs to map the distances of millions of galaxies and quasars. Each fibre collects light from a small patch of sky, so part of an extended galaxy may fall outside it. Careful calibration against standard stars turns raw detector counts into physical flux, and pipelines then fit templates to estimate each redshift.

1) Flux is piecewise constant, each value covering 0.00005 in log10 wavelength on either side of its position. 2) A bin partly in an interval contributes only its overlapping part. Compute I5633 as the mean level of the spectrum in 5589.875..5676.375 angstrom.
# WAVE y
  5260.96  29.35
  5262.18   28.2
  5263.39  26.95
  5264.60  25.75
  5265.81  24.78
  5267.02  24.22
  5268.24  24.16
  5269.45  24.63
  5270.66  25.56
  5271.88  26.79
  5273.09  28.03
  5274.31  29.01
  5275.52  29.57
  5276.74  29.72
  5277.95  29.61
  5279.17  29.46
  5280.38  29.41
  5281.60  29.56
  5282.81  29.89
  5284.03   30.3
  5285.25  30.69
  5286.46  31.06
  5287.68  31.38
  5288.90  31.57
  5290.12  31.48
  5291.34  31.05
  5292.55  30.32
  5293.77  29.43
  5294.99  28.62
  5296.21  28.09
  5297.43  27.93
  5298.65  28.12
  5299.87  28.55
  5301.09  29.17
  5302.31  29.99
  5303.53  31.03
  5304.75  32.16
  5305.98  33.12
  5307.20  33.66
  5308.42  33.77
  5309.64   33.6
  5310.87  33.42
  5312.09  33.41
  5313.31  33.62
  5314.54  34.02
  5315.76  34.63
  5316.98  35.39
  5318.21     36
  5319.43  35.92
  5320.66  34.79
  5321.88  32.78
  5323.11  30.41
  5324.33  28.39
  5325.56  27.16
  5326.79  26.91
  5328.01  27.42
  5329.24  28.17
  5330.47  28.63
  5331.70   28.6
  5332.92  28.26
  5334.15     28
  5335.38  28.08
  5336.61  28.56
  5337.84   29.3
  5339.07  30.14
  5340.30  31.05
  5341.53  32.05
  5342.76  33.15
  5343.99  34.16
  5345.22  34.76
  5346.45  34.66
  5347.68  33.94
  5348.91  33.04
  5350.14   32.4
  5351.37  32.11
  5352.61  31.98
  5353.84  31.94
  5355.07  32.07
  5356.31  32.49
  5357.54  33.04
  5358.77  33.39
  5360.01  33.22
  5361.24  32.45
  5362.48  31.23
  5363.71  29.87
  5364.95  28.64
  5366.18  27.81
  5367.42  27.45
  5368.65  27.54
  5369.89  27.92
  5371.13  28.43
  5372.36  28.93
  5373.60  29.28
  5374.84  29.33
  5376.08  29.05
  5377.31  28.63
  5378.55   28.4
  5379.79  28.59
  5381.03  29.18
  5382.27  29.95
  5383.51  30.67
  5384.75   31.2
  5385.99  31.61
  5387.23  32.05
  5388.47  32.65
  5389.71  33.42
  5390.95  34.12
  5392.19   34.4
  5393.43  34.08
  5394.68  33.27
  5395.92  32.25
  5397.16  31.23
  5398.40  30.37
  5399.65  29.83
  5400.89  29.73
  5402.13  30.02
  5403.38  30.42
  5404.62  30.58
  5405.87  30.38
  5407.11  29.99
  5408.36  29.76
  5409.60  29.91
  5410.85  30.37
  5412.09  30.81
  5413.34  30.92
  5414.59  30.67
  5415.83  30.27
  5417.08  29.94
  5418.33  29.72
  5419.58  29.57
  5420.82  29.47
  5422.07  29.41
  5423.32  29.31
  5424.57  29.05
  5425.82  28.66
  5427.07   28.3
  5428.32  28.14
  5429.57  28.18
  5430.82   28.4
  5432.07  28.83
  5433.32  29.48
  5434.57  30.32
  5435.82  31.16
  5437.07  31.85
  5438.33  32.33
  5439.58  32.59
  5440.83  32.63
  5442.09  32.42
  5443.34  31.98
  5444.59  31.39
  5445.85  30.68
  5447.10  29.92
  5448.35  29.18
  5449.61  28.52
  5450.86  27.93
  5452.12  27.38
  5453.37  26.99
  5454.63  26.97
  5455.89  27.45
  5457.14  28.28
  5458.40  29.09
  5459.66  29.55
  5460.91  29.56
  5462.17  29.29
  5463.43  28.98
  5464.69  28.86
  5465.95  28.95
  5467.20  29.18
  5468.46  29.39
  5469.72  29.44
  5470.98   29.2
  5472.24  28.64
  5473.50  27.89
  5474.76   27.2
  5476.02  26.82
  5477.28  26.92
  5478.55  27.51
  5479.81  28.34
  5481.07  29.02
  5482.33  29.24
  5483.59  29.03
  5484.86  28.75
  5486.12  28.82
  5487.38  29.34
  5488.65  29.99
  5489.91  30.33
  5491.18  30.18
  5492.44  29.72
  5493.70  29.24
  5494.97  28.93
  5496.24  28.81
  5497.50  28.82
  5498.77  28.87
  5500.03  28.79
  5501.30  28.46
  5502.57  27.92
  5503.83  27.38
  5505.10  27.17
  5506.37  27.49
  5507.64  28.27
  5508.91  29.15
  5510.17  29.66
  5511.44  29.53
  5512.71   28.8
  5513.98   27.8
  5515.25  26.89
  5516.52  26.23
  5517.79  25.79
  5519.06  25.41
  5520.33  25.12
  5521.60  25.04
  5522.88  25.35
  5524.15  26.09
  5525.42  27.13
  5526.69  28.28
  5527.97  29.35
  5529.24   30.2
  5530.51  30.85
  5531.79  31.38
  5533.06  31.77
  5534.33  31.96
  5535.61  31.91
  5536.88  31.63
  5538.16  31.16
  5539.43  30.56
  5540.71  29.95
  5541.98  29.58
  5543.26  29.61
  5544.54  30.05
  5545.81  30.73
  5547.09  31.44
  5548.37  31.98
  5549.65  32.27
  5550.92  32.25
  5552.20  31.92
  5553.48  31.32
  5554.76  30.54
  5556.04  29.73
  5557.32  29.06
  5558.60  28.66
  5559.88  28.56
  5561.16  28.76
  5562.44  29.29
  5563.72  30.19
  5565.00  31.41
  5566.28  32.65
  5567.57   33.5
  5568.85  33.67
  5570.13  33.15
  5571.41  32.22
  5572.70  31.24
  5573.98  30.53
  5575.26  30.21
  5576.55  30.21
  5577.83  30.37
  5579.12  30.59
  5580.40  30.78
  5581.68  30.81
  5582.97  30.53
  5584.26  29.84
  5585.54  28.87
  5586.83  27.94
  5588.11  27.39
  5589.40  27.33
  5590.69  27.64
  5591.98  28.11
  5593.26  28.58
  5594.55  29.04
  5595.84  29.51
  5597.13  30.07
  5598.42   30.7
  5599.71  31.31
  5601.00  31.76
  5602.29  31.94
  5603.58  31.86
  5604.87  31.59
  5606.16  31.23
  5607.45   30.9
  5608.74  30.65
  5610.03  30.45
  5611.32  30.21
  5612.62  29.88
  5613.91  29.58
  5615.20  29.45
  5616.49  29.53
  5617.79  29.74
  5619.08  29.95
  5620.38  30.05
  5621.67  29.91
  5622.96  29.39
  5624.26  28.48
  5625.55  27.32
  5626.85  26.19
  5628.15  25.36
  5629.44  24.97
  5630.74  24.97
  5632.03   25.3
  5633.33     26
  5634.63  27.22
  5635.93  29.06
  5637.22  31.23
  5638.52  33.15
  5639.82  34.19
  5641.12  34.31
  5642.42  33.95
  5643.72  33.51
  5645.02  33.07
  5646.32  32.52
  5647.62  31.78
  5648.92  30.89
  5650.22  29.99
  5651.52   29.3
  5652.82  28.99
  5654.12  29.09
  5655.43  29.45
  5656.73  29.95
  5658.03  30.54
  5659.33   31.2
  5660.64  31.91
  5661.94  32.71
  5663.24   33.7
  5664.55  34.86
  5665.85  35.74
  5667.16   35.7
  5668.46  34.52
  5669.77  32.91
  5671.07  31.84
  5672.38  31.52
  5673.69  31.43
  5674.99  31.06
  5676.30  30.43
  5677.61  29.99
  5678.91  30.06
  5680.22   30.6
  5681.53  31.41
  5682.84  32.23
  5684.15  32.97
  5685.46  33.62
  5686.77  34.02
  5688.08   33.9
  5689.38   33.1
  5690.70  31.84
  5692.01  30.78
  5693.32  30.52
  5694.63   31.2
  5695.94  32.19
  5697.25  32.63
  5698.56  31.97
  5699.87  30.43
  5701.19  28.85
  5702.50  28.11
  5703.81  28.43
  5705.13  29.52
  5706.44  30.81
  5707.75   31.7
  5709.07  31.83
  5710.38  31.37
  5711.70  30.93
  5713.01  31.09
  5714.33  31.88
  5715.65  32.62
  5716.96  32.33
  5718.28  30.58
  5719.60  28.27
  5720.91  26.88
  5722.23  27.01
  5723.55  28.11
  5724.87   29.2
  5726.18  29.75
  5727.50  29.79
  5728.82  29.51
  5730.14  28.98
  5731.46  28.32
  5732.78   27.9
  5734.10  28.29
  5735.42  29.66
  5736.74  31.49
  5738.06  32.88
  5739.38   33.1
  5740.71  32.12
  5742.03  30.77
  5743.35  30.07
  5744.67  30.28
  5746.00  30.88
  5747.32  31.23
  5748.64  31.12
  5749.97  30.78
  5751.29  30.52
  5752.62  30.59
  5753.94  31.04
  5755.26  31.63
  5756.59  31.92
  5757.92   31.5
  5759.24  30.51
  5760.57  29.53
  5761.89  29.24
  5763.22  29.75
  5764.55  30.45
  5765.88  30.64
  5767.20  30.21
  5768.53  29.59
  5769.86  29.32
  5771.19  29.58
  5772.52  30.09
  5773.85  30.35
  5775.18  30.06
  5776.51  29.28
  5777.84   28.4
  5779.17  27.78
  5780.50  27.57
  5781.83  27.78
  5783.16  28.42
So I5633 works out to 30.5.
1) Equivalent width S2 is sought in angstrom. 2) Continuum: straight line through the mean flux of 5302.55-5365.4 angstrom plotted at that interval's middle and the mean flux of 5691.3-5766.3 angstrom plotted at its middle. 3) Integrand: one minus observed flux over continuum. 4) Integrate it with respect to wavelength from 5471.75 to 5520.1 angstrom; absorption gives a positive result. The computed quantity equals 4.49 angstrom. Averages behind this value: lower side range 31.8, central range 28.3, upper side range 30.4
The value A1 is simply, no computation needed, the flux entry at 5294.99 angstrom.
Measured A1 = 28.62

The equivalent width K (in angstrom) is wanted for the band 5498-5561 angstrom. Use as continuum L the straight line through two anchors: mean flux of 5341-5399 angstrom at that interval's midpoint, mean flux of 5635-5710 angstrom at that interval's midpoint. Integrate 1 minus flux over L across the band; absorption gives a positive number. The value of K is 4.7 angstrom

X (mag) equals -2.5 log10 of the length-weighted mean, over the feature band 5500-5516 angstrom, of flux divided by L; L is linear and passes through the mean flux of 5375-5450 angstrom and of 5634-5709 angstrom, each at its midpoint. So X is 0.10 mag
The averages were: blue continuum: 30.5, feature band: 28.2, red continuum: 31.6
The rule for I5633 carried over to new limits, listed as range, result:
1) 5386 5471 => 30.2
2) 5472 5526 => 28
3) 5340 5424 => 30.9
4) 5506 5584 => 29.9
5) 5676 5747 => 30.7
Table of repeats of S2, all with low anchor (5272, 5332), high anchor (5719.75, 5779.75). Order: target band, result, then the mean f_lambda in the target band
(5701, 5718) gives -0.4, 30.8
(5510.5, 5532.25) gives 2.0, 27.6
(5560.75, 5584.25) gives -0.6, 31.1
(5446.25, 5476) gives 1.9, 28.6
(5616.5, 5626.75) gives 0.4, 29.1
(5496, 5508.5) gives 0.9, 28.2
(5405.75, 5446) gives 0.5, 30.2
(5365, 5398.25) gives 0.2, 30.4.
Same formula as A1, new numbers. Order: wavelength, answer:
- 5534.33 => 31.96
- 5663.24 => 33.7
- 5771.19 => 29.58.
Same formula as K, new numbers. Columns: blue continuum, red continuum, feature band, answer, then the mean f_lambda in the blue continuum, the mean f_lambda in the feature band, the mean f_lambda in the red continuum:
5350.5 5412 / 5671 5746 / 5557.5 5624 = 1.1 angstrom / 30.7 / 30.2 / 30.7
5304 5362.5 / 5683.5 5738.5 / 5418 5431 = 1.1 angstrom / 31.9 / 28.9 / 30.6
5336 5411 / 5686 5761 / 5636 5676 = -1.8 angstrom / 31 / 32.1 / 30.6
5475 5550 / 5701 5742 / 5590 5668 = -2.1 angstrom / 28.9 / 30.3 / 30.1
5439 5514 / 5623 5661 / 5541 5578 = -1.9 angstrom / 29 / 30.9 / 29.8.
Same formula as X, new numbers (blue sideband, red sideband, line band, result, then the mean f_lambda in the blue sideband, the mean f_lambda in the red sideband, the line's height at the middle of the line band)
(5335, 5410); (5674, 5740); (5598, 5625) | 0.01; 31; 30.7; 30.8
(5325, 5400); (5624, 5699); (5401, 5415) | 0.02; 30.7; 31.1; 30.8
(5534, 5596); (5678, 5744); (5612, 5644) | 0.05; 30.4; 30.7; 30.5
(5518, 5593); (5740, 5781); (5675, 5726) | -0.03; 29.9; 30.2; 30.1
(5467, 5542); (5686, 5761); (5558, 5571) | -0.06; 28.7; 30.6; 29.2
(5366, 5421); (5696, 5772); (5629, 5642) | 0.04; 30.3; 30.3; 30.3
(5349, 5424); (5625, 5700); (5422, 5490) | 0.06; 30.6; 31.1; 30.8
